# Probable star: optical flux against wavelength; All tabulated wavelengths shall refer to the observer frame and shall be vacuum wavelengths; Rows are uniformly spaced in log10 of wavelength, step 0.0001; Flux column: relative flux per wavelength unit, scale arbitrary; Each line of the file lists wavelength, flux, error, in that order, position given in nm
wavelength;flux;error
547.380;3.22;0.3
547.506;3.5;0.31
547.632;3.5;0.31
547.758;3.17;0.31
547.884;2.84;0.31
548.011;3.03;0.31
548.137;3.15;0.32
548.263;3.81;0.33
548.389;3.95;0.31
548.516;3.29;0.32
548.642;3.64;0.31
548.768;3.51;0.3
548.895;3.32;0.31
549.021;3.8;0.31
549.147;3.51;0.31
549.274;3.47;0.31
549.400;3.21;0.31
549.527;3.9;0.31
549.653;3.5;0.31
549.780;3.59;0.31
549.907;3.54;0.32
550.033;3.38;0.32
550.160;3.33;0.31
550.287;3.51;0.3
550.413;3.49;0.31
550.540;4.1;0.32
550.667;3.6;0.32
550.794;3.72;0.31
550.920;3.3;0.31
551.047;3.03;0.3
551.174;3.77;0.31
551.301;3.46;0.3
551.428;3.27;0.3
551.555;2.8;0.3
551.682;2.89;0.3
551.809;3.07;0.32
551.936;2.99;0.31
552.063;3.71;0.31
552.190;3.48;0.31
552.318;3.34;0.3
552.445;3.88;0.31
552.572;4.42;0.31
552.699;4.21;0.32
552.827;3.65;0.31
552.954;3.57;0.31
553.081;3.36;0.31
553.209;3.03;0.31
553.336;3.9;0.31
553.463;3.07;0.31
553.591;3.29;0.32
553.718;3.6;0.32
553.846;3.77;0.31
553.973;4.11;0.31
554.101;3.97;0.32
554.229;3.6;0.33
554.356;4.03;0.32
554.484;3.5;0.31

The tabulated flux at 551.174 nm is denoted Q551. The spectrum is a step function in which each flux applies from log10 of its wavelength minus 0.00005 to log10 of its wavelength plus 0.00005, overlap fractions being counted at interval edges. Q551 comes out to 3.77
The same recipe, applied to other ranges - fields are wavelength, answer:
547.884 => 2.84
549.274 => 3.47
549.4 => 3.21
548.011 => 3.03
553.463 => 3.07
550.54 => 4.1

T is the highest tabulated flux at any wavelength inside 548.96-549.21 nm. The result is 3.8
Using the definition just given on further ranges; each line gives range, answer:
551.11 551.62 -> 3.77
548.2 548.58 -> 3.95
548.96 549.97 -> 3.9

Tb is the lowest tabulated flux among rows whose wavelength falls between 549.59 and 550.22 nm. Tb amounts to 3.33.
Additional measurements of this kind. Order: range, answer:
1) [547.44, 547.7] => 3.5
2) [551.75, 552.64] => 2.99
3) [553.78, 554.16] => 3.77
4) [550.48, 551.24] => 3.03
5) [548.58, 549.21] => 3.32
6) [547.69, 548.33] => 2.84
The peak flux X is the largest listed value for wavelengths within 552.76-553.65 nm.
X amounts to 3.9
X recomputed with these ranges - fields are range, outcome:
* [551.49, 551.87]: 3.07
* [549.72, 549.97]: 3.59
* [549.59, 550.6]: 4.1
